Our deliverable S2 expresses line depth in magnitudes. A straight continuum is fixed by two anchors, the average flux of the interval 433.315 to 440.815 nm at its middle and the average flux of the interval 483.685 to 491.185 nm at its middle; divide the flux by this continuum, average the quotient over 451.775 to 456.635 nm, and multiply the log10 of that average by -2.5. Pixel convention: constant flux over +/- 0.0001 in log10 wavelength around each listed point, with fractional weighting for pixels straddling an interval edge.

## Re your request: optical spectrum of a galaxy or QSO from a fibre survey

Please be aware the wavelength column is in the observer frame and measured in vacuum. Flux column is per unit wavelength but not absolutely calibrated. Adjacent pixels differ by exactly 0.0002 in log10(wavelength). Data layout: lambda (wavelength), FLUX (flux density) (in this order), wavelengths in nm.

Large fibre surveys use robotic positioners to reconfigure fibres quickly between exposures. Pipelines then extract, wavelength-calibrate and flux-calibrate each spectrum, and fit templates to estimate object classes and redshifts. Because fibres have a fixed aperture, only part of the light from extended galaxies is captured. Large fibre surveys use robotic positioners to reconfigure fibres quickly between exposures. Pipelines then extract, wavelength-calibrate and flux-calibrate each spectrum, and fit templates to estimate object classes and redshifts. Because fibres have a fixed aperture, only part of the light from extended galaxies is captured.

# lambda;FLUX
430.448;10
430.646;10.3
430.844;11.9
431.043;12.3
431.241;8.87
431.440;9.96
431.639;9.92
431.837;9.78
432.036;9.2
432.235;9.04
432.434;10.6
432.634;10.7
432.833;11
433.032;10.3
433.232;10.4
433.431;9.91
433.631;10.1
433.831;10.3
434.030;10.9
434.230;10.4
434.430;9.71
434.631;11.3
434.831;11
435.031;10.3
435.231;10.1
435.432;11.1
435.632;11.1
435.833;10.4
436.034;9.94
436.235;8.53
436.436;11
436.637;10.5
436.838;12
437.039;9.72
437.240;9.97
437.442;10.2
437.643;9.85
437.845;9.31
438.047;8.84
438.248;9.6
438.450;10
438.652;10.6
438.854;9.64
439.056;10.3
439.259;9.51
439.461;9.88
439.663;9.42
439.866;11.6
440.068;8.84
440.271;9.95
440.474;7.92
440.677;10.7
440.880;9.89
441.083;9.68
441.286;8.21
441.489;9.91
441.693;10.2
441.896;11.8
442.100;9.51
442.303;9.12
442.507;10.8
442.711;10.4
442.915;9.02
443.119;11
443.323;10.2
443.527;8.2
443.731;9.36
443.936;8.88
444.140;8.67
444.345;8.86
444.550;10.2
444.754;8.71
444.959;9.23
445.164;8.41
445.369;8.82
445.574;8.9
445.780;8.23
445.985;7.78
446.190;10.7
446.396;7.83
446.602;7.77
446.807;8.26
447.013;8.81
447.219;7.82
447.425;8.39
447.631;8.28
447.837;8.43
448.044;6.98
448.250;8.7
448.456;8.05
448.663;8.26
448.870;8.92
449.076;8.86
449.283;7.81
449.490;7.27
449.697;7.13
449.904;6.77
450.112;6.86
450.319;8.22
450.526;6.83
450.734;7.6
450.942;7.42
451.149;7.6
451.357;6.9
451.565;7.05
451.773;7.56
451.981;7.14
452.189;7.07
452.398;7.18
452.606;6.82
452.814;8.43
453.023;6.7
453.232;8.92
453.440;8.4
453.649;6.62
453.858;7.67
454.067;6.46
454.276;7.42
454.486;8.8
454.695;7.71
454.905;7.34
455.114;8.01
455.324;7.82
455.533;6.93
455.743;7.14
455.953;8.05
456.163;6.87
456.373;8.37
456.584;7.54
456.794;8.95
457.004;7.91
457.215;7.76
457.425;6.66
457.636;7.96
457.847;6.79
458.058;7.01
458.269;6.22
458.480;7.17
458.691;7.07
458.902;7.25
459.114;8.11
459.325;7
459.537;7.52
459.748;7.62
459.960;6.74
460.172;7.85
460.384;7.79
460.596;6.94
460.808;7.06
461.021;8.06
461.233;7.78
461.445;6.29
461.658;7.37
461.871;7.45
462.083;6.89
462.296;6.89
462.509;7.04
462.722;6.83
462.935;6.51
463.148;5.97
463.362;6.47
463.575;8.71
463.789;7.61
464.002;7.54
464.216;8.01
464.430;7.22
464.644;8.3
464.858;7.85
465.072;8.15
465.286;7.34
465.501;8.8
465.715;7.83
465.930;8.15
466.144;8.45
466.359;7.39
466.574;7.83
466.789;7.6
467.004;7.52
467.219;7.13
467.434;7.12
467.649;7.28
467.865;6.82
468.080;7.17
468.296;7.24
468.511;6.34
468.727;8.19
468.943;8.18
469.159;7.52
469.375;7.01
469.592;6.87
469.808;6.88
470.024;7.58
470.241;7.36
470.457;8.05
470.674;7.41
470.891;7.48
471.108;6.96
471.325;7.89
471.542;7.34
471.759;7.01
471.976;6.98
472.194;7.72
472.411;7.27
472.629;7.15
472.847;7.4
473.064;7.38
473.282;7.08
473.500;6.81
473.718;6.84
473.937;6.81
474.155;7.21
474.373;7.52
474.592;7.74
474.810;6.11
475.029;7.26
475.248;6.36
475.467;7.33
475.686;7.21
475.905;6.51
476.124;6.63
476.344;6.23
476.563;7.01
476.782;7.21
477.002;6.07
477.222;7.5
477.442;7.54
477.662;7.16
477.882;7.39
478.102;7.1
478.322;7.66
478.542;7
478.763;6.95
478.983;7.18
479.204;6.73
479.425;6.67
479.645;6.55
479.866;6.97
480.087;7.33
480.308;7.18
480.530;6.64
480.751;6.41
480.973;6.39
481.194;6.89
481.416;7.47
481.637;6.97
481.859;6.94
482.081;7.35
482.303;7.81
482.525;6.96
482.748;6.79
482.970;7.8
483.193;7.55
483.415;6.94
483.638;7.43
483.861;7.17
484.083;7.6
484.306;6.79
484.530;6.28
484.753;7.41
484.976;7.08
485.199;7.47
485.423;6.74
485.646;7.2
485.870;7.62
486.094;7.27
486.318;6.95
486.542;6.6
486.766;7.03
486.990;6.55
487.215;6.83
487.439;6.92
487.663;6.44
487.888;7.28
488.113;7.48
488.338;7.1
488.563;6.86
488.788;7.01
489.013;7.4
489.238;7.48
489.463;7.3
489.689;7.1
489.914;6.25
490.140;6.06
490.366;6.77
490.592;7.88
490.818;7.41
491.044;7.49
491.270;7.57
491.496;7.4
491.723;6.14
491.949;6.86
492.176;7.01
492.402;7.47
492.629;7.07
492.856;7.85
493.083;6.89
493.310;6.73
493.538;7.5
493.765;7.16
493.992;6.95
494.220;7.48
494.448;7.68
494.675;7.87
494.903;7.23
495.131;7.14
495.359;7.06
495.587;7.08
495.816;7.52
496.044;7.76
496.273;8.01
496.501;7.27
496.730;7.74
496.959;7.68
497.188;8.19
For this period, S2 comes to 0.20 mag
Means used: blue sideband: 10.1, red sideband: 7.06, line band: 7.54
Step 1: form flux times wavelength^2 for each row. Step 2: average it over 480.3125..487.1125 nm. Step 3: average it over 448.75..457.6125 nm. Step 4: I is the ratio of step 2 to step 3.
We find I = 1.06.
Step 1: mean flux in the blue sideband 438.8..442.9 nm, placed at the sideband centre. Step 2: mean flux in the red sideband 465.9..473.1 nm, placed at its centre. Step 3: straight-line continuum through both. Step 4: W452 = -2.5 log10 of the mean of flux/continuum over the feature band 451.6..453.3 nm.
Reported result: 0.19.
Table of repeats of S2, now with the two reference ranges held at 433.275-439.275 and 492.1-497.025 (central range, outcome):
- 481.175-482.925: 0.11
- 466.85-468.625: 0.22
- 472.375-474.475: 0.18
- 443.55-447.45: 0.12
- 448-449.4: 0.16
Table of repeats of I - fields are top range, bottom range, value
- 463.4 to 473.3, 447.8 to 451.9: 1.07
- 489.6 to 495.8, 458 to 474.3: 1.09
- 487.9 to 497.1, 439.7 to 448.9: 0.98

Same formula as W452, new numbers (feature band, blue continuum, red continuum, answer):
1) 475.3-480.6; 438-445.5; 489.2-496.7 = 0.14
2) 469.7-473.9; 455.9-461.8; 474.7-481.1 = -0.03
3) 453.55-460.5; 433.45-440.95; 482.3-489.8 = 0.19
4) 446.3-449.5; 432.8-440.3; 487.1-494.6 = 0.17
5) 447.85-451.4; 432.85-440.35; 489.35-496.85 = 0.23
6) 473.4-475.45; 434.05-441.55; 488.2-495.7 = 0.16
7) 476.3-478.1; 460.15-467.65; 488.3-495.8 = 0.04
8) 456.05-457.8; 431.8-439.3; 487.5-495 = 0.17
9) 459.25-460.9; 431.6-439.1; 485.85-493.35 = 0.20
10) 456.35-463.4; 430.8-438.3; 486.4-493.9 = 0.21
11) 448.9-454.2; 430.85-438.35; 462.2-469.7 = 0.18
